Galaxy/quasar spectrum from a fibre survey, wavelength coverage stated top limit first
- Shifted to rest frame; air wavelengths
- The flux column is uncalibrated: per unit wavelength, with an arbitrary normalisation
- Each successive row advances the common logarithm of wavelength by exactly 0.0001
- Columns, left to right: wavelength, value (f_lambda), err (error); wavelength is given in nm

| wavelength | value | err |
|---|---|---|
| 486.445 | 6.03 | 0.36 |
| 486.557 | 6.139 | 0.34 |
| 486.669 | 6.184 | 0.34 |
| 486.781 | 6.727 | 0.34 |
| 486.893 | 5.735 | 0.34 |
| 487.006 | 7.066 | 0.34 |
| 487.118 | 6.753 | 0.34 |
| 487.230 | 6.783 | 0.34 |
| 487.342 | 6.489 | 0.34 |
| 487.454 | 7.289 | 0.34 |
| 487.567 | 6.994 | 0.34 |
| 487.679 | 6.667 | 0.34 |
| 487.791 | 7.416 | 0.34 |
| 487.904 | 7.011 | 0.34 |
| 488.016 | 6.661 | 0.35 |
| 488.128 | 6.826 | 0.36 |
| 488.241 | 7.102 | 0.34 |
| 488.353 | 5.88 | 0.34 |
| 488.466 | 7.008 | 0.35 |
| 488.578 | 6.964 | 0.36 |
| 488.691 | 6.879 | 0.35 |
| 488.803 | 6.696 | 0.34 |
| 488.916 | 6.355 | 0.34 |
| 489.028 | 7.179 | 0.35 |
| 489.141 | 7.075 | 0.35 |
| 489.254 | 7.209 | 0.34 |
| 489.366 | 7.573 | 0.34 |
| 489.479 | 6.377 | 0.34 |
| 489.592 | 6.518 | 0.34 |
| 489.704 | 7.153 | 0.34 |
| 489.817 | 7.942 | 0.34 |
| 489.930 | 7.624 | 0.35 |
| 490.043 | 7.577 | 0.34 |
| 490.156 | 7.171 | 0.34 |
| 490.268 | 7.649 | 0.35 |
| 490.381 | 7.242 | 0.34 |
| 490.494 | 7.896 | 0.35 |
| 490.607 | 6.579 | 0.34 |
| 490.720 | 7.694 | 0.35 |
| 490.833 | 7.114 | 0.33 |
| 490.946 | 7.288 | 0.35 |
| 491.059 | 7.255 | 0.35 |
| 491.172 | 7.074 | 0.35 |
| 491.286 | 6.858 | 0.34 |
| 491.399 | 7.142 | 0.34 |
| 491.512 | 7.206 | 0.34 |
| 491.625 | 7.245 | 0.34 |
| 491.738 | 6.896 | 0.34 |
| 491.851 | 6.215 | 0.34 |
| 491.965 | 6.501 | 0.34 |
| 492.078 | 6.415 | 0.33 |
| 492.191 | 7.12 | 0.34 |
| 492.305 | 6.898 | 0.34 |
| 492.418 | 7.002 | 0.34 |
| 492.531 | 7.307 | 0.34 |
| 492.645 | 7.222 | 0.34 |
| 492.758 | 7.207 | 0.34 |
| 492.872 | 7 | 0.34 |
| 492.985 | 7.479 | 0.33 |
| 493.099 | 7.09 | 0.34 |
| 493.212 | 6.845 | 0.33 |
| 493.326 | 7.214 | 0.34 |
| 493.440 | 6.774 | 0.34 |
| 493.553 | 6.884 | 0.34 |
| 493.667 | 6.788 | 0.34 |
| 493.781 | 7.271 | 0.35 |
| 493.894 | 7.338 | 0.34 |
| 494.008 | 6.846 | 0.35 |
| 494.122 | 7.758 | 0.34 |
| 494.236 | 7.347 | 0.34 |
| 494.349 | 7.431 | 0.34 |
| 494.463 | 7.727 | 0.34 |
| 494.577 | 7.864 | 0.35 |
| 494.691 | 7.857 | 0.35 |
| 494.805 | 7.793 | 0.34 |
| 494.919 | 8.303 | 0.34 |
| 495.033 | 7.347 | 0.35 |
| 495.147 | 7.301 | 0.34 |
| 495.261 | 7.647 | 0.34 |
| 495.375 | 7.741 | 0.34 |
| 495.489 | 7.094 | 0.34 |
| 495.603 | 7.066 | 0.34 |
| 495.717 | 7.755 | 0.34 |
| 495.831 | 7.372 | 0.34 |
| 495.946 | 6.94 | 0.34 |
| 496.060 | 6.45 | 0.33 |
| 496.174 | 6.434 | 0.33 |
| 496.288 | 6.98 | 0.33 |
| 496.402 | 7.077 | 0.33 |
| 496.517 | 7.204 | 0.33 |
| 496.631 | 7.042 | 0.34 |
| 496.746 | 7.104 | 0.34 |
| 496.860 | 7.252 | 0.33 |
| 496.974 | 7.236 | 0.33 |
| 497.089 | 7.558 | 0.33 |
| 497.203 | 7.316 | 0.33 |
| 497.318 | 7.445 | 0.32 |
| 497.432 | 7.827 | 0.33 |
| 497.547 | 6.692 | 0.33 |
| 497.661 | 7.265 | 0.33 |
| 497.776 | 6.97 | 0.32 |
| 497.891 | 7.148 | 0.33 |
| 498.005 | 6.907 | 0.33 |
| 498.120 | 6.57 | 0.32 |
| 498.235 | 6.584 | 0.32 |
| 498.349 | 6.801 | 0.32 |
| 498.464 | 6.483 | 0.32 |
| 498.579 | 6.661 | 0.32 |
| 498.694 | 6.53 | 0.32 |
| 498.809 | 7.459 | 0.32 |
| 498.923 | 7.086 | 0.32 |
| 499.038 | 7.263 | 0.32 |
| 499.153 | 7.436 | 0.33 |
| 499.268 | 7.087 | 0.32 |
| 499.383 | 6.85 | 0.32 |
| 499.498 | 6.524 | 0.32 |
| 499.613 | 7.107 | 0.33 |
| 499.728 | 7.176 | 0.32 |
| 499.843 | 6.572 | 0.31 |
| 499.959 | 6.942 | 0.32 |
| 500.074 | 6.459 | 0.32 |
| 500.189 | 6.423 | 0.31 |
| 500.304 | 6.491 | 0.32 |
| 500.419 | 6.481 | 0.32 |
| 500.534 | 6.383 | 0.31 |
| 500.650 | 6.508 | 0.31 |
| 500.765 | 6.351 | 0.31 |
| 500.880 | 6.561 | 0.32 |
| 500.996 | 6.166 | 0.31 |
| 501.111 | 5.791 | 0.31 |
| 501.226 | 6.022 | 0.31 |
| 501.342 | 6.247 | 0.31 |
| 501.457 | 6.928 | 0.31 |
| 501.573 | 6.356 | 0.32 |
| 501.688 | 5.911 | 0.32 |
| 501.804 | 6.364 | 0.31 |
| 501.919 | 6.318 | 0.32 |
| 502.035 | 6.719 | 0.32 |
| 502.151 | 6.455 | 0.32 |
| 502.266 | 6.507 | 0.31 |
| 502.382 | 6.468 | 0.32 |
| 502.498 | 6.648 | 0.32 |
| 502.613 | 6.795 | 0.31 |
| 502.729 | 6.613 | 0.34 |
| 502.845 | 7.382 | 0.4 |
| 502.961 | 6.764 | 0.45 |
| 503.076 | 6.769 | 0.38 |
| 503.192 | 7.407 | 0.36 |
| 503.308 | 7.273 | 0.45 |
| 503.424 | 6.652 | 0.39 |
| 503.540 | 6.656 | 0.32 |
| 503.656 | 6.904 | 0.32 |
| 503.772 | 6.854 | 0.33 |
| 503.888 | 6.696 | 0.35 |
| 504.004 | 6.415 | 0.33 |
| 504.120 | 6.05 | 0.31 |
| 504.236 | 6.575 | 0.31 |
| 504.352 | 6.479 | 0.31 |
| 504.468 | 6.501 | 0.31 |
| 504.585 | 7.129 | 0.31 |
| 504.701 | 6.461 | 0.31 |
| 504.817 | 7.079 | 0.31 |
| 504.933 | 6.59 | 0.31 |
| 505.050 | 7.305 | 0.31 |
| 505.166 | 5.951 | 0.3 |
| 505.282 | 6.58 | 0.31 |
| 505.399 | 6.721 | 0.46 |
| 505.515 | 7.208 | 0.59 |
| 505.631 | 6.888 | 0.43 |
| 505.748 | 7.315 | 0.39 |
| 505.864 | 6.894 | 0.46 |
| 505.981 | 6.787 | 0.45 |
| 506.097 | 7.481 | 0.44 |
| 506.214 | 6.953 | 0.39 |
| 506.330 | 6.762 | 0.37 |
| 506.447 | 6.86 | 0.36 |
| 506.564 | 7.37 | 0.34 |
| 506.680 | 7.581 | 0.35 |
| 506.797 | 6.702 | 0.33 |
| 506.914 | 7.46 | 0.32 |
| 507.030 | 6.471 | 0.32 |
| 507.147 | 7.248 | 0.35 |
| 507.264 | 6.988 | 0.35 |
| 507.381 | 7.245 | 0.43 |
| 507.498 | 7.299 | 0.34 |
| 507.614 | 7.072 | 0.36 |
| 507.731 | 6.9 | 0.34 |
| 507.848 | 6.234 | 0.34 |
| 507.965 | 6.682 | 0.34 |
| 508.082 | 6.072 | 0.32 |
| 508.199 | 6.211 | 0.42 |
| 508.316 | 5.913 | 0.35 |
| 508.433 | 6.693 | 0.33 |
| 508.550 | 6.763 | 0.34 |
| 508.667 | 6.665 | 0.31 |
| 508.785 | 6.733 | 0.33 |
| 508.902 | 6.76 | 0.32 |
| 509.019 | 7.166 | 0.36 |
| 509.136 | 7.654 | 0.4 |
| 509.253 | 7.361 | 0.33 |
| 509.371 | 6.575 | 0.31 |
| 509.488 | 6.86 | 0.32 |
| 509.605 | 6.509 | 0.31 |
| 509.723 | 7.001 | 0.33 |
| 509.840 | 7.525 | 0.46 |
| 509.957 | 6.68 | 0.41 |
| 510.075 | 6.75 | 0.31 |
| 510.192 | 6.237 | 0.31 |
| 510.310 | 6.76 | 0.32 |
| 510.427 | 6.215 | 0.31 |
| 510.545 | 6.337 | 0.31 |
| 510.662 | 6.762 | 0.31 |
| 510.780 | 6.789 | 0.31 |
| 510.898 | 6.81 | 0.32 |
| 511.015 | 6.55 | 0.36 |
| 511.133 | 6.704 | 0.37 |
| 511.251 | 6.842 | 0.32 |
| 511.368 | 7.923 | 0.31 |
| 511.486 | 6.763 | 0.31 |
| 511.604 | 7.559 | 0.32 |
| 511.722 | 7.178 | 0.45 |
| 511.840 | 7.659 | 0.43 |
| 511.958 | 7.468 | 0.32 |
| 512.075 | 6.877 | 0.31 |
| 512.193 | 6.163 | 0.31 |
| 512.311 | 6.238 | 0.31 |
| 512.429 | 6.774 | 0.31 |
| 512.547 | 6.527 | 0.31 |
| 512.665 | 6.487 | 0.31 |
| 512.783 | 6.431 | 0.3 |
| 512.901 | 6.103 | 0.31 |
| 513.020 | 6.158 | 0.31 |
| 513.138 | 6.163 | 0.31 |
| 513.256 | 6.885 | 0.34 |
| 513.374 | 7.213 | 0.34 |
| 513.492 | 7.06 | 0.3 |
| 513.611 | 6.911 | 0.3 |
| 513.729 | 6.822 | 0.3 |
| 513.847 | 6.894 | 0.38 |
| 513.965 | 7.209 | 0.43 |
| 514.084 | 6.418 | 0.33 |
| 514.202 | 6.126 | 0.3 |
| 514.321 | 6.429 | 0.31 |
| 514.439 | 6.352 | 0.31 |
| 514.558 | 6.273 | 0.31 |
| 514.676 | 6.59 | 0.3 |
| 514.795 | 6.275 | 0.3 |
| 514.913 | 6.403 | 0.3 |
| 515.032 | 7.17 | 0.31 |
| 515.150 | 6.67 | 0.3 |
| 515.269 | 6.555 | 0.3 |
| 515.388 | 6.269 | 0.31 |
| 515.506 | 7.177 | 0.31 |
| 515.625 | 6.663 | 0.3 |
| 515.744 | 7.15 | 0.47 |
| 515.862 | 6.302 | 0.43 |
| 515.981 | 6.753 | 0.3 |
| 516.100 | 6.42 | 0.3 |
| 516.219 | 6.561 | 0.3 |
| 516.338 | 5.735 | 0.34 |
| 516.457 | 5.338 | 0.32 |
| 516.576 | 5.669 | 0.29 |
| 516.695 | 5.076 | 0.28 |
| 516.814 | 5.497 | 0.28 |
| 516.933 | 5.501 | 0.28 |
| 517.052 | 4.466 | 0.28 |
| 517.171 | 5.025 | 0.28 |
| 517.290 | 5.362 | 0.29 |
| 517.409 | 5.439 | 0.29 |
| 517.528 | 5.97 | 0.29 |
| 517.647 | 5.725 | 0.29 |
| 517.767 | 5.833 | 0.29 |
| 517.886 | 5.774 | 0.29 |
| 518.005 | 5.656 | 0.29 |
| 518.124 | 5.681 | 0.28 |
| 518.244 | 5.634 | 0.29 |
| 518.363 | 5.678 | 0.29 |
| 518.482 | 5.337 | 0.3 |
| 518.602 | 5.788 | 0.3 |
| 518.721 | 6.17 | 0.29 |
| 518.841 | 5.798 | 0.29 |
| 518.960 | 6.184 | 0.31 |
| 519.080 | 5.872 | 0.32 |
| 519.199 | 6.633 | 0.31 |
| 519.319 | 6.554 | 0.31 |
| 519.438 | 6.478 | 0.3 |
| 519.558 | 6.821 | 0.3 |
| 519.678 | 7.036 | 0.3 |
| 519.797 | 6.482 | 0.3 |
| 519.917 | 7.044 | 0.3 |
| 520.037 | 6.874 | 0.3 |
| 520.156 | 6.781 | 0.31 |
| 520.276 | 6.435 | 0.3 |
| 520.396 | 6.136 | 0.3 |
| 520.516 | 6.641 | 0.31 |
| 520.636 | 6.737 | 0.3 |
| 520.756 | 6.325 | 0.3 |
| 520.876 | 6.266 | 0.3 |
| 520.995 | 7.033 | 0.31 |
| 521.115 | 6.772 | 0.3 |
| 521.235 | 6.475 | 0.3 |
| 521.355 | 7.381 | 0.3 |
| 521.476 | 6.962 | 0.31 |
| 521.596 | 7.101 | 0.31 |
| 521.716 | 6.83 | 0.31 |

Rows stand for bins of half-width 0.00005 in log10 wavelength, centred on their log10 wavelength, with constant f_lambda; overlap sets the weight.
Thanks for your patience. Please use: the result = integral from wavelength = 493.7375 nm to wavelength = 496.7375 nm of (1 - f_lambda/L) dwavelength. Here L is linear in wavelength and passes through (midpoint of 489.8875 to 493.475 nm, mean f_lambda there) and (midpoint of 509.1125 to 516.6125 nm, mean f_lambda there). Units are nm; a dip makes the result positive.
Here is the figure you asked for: -0.126 nm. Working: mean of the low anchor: 7.12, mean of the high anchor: 6.68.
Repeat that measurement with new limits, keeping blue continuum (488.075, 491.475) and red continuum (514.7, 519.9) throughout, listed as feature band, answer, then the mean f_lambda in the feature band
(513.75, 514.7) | -0.055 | 6.55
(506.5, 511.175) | -0.308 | 6.81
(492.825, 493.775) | -0.008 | 7.02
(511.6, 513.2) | -0.106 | 6.67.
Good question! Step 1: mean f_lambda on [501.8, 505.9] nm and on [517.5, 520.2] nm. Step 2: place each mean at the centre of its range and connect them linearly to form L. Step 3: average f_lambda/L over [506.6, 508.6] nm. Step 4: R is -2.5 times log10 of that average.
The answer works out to -0.03 mag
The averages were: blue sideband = 6.74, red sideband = 6.17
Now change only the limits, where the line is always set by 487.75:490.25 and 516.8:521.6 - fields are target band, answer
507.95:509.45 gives -0.040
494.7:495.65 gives -0.108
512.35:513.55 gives -0.038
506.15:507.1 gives -0.080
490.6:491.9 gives -0.018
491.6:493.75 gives -0.006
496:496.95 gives -0.024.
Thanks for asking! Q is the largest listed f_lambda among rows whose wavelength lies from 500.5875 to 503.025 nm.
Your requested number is 7.382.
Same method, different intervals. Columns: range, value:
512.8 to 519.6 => 7.213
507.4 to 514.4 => 7.923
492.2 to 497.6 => 8.303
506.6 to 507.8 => 7.581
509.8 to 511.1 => 7.525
